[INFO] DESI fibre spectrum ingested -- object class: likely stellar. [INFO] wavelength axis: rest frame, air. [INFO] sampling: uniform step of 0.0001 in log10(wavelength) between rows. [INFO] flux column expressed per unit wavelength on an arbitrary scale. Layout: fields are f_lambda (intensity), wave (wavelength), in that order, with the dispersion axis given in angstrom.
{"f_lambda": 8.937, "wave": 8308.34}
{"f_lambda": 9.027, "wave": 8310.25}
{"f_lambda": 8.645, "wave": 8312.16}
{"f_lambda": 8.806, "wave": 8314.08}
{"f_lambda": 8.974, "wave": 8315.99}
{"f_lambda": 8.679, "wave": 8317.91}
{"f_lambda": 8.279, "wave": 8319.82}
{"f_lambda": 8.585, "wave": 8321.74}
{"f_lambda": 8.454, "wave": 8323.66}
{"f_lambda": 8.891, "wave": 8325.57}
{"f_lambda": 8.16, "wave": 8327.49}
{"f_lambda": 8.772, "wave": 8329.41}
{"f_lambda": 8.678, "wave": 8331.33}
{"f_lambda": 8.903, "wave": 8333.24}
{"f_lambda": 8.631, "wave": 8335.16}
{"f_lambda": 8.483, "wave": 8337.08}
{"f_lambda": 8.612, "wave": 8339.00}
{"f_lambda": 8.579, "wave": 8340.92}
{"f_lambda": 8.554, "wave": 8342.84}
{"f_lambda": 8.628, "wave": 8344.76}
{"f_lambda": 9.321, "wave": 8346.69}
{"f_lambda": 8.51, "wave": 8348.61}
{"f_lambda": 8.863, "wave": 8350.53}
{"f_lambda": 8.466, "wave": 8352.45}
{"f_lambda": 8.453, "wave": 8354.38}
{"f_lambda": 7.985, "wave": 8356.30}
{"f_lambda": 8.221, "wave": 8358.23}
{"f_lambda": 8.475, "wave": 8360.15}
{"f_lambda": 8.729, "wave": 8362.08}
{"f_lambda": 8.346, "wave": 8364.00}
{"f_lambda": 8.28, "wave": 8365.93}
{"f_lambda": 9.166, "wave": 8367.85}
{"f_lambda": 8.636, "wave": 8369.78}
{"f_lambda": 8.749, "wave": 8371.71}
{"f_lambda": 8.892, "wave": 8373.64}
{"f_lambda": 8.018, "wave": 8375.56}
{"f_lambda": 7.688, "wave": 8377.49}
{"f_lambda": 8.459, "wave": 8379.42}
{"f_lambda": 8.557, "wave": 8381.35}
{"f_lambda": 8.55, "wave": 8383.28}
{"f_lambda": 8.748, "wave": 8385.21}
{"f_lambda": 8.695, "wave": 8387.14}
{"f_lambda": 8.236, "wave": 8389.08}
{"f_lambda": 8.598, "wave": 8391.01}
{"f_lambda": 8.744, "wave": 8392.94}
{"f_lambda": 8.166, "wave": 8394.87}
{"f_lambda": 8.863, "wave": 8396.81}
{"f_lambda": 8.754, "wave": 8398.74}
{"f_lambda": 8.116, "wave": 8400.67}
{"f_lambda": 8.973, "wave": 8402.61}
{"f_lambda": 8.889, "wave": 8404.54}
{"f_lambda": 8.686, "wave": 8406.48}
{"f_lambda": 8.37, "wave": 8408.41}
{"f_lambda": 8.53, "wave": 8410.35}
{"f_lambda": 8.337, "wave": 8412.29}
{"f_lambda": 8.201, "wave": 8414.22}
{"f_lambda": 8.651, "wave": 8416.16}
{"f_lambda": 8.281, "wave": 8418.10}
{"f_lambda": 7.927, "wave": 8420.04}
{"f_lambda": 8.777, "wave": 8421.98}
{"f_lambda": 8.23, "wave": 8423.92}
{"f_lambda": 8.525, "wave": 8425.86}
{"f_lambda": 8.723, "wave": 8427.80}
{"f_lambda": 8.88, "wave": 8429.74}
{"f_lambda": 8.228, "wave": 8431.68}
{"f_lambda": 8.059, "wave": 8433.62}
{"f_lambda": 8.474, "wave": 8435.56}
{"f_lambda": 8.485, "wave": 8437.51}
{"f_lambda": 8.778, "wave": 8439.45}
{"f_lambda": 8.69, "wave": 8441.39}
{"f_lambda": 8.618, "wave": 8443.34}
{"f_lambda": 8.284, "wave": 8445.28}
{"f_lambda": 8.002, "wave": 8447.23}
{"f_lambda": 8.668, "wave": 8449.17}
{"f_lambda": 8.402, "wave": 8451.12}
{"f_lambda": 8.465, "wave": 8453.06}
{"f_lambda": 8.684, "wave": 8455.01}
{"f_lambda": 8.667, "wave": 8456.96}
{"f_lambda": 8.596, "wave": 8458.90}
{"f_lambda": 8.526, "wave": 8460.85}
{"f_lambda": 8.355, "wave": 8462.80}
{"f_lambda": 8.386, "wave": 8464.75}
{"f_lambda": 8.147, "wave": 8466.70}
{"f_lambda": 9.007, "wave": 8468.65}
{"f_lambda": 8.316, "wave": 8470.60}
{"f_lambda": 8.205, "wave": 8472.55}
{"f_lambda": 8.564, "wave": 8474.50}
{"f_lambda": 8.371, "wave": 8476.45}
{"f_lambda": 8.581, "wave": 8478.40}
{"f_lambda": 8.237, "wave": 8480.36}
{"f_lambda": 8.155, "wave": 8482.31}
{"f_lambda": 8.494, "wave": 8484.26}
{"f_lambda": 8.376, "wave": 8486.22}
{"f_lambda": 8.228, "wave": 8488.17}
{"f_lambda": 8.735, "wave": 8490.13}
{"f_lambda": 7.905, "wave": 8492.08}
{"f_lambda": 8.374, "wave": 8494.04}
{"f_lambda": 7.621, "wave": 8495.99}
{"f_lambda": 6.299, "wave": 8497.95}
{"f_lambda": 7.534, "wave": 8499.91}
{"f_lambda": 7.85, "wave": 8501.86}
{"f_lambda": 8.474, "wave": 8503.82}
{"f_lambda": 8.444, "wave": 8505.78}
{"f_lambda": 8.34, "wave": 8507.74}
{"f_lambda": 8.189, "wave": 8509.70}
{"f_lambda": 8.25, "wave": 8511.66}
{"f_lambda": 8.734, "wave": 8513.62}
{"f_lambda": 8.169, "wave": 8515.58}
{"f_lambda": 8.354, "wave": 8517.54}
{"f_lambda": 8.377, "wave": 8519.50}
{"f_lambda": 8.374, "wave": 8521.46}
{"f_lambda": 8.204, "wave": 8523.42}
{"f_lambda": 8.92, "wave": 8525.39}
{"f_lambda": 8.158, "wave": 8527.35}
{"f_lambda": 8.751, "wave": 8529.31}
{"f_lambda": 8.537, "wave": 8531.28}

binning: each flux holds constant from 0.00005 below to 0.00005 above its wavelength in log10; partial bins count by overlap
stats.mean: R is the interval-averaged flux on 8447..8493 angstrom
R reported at 8.43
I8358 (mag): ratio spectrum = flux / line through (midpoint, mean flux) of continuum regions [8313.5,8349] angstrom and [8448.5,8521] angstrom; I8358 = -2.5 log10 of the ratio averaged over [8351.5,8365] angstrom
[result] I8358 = 0.03 mag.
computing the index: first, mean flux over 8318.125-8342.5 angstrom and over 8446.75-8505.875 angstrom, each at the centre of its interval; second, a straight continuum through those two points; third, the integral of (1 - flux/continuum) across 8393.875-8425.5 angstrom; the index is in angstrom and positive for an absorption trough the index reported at -0.2 angstrom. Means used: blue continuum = 8.59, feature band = 8.48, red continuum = 8.28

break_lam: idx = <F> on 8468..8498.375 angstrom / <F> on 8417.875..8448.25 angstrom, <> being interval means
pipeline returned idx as 1.0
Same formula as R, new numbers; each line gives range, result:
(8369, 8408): 8.55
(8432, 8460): 8.49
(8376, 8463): 8.49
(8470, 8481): 8.38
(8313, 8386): 8.57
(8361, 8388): 8.54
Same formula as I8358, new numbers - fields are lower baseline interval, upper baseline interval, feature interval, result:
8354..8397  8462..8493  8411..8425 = 0.01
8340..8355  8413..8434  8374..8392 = 0.02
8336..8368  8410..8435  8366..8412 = -0.01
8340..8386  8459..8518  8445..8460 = -0.02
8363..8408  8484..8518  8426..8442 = -0.02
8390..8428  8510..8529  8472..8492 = 0.01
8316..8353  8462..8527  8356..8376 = 0.00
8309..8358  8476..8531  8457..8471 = -0.02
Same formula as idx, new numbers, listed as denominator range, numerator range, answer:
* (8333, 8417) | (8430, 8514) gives 0.97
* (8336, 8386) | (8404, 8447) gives 0.99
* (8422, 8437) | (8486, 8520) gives 0.96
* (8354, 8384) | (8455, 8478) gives 1.00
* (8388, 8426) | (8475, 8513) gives 0.96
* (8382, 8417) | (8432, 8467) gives 0.99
